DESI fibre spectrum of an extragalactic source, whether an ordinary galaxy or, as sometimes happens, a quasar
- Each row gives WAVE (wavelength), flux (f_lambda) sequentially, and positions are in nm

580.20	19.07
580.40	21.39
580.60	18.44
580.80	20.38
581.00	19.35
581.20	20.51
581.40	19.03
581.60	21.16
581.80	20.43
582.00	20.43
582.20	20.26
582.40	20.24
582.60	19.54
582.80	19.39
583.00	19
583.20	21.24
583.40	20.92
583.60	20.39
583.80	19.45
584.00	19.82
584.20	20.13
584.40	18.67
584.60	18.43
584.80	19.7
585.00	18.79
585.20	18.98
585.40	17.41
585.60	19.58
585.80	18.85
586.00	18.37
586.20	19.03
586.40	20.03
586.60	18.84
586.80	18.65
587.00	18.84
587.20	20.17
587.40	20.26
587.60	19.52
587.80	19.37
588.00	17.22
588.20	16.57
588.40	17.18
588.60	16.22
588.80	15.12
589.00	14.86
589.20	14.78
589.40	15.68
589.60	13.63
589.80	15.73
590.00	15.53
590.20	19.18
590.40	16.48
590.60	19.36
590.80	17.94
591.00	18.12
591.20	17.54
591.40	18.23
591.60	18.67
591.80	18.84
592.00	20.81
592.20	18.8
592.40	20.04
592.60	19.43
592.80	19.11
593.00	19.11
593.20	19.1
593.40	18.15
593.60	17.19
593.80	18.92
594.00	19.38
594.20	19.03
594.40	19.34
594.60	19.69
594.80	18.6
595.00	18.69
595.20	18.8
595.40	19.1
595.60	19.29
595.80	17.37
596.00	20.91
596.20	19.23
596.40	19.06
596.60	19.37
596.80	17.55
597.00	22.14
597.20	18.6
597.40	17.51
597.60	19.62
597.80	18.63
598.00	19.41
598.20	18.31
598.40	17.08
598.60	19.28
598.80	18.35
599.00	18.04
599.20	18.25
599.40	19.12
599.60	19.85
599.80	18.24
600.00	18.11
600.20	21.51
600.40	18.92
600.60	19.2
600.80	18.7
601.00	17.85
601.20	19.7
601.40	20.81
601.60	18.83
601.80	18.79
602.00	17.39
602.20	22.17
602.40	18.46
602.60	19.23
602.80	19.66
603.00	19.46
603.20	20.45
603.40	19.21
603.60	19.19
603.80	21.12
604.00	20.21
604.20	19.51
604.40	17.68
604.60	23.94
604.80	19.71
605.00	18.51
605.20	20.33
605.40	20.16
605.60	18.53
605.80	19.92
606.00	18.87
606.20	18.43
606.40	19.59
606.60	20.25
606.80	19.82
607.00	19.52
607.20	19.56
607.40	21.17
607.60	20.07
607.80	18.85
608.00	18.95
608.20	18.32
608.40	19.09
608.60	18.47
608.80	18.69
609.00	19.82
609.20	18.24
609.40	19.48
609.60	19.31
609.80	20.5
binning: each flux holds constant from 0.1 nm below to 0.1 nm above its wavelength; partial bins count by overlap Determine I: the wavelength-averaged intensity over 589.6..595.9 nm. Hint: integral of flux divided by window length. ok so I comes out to 18.5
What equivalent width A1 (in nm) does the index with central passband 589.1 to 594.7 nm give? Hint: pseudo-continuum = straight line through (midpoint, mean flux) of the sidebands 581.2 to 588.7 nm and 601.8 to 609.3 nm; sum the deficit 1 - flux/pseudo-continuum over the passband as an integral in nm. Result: 0.351 nm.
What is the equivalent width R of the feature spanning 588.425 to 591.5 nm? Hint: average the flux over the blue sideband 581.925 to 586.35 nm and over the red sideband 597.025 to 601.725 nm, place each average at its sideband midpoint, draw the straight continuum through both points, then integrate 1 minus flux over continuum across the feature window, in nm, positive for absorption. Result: 0.43 nm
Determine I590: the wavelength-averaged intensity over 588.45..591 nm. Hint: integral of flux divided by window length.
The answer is 16.3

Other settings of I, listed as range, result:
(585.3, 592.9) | 18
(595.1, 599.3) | 18.9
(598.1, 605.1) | 19.3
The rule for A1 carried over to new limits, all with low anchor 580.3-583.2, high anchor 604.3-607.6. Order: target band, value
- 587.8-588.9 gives 0.177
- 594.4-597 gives 0.099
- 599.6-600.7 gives 0.031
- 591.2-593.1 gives 0.073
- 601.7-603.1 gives 0.034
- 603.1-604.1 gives -0.013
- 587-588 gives 0.024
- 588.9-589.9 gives 0.251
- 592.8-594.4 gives 0.090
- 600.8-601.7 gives 0.026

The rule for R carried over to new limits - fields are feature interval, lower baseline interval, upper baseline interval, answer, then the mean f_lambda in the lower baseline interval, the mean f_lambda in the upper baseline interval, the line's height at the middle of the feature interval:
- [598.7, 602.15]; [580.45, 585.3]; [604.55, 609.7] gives 0.106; 19.8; 19.5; 19.6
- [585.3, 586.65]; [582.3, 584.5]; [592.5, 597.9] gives 0.056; 19.9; 19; 19.7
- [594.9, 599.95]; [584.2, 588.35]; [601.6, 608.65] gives 0.108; 18.9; 19.6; 19.3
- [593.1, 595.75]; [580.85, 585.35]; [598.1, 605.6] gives 0.091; 19.8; 19.3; 19.5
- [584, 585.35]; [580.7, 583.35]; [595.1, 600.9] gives 0.054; 20.1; 18.9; 19.9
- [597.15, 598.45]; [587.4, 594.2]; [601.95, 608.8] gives 0.011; 17.8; 19.6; 18.7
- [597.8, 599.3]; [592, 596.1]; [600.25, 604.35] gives 0.067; 19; 19.4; 19.3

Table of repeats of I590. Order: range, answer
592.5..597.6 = 19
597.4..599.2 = 18.5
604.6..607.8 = 19.7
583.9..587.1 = 19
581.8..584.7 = 19.9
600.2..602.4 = 19.3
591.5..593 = 19.4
